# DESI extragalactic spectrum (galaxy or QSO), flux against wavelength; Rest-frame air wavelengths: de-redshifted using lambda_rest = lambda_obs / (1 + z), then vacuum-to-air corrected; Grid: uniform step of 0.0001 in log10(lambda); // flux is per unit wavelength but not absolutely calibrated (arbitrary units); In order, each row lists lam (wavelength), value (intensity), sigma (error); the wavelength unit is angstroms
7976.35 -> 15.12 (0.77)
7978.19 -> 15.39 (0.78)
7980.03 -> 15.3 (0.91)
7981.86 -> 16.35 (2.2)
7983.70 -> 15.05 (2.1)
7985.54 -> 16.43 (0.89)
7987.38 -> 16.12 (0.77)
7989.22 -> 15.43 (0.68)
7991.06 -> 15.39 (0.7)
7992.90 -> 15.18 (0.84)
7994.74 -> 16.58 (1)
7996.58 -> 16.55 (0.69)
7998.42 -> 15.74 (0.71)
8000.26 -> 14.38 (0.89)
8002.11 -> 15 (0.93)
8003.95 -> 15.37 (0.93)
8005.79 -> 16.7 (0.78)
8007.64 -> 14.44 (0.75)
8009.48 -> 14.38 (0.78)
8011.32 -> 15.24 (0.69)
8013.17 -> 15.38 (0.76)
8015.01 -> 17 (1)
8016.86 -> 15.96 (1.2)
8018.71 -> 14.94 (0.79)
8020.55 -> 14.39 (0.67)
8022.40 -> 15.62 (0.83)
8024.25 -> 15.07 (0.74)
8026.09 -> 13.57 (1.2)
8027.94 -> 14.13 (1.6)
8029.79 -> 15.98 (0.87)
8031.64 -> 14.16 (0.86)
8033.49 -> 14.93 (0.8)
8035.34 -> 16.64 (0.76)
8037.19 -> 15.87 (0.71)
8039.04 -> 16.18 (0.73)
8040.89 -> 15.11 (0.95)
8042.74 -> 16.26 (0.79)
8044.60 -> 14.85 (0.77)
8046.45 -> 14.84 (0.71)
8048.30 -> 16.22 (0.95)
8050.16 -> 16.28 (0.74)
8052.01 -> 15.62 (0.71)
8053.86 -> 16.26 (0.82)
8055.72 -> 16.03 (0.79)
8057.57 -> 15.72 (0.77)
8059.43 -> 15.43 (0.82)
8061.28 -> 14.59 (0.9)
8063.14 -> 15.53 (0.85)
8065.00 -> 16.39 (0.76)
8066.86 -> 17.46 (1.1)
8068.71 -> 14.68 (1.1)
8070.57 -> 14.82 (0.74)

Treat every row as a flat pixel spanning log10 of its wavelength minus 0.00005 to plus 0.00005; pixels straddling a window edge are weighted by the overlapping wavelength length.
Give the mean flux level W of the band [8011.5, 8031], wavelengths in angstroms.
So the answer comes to 15.2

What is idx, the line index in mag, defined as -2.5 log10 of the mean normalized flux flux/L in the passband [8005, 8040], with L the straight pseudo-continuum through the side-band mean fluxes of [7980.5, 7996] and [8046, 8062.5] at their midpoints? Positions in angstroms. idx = 0.03 mag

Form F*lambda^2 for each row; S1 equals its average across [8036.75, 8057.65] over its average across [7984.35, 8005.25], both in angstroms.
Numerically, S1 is 1.0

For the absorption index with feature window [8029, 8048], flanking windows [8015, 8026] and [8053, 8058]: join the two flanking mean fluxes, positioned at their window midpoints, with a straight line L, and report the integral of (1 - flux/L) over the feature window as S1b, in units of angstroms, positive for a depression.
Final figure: 0.2 angstroms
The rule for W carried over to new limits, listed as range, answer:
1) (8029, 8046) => 15.5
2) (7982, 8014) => 15.5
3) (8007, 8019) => 15.4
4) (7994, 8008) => 15.6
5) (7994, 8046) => 15.4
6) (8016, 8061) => 15.4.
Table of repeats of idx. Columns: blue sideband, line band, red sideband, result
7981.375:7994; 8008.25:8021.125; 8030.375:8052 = 0.02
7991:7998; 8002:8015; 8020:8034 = 0.01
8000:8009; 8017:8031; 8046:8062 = 0.04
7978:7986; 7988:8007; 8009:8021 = 0.00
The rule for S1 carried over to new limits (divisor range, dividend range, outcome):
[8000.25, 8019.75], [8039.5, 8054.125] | 1.03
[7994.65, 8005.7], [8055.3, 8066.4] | 1.02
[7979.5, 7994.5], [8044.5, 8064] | 1.01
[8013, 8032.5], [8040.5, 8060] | 1.05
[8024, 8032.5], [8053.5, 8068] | 1.10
